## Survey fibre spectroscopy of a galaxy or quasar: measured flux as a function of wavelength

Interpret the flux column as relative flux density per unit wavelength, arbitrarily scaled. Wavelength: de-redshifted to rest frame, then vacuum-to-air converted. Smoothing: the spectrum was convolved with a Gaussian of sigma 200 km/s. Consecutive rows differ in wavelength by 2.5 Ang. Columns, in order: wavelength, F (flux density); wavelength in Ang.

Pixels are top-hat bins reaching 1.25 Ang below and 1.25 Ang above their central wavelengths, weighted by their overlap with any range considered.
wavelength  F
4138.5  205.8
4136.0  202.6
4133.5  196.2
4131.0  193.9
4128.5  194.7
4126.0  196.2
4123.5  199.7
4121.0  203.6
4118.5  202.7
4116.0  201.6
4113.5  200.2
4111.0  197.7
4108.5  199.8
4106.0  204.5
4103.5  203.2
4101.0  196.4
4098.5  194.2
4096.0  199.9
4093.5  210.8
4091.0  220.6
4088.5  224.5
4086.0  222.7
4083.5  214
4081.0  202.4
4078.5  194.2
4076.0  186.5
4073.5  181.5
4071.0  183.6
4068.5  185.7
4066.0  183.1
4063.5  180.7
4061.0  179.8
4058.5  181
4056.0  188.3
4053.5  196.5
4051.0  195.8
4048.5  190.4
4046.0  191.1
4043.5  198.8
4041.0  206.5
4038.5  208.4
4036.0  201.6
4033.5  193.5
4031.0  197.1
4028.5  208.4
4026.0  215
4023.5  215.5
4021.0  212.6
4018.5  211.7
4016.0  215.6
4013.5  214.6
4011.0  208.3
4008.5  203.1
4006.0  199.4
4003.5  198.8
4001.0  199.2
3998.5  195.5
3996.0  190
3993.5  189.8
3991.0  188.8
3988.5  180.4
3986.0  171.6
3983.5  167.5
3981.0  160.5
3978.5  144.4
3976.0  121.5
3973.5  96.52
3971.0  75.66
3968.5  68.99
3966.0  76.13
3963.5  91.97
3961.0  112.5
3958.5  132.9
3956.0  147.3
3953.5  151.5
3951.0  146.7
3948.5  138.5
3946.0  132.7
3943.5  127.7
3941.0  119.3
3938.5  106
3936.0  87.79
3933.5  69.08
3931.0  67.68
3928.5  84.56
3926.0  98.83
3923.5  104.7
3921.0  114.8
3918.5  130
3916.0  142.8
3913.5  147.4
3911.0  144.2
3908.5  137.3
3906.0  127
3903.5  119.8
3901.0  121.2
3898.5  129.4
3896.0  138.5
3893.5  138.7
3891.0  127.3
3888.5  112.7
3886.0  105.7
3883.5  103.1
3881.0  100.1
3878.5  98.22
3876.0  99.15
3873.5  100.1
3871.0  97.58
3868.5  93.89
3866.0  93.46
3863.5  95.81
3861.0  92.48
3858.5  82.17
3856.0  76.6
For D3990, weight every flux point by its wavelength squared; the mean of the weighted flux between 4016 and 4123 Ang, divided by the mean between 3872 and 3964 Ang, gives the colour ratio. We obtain 1.83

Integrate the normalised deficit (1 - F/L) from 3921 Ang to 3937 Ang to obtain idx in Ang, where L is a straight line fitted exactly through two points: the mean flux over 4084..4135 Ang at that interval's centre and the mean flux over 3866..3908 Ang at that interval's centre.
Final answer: 5.19 Ang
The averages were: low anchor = 113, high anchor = 203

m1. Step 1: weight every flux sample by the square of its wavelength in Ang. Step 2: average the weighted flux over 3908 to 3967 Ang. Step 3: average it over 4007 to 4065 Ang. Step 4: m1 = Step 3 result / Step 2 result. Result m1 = 1.8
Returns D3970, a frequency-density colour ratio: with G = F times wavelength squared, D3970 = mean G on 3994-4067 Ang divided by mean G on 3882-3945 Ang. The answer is 1.82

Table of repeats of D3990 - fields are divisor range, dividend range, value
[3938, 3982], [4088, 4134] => 1.82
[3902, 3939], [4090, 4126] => 1.98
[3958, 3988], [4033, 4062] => 1.69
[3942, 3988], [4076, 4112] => 1.73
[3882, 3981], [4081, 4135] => 1.90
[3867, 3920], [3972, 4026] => 1.63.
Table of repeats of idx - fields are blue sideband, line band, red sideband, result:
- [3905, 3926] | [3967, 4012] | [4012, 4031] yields 6.1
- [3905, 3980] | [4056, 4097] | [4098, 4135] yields -3.8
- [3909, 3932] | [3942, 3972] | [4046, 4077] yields 3.6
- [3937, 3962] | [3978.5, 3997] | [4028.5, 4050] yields -1.8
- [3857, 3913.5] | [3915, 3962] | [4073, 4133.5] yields 6.3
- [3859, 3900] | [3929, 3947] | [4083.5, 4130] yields 4.4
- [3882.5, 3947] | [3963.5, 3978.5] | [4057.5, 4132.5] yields 5.2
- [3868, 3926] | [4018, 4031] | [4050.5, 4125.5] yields -3.0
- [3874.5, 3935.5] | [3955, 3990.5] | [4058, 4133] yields 4.6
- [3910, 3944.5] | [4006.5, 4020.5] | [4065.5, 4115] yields -4.6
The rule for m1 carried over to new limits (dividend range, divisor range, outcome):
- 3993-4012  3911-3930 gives 1.74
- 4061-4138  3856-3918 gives 1.94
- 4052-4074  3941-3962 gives 1.44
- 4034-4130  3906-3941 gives 1.93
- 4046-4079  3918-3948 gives 1.92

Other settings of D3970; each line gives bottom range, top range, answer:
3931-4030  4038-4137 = 1.34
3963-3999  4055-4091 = 1.44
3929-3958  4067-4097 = 1.85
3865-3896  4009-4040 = 2.09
